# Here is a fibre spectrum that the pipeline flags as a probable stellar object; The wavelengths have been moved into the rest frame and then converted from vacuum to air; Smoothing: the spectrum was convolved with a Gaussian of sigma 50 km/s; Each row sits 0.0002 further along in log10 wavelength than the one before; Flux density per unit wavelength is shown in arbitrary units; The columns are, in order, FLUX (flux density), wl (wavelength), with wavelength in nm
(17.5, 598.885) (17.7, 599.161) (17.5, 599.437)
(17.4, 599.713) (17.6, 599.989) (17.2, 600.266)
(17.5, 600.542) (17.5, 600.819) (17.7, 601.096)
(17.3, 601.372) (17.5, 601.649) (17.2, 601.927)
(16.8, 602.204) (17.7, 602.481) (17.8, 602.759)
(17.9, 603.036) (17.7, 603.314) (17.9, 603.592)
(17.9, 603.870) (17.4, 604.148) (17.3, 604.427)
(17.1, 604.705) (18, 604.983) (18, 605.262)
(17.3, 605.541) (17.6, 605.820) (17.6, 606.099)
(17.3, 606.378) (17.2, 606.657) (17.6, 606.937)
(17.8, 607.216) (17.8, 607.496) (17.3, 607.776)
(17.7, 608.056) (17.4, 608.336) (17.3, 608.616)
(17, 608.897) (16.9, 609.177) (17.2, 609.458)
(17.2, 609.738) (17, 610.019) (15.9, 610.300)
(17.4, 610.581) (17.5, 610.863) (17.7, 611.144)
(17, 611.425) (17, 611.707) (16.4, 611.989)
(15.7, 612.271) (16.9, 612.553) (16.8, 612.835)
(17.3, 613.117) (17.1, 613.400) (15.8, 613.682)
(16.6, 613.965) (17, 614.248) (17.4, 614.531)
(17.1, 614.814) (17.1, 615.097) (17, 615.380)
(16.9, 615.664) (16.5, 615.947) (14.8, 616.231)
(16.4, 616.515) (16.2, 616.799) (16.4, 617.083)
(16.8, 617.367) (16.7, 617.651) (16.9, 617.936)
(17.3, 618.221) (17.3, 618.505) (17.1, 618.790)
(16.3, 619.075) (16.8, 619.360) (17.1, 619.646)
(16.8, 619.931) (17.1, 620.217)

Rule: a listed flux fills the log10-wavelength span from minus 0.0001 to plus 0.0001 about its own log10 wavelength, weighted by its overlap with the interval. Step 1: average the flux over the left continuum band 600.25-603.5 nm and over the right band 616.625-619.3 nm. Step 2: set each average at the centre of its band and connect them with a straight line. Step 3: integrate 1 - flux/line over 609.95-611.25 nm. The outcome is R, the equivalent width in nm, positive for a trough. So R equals 0.00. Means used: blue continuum 17.5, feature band 17.1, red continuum 16.8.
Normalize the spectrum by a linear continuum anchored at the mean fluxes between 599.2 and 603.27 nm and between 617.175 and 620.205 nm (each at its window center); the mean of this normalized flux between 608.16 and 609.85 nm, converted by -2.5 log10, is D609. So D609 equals 0.00 mag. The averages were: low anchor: 17.5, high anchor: 16.9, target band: 17.2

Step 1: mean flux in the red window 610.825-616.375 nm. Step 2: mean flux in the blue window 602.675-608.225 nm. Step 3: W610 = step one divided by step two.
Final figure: 0.95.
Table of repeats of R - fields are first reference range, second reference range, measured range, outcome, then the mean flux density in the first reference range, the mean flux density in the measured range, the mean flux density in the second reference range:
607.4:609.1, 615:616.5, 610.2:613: 0.02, 17.4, 16.8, 16.4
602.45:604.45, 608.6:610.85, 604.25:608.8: -0.04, 17.7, 17.5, 17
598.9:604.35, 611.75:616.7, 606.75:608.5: -0.05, 17.5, 17.6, 16.6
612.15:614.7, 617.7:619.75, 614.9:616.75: 0.04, 16.7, 16.5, 17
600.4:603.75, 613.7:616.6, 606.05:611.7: -0.07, 17.5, 17.3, 16.6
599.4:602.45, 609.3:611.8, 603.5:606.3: -0.05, 17.4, 17.6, 17.1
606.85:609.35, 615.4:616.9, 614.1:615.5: -0.06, 17.4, 17.1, 16.2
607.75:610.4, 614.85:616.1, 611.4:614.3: 0.05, 17.1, 16.7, 16.9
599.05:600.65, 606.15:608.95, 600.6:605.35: -0.03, 17.5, 17.6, 17.5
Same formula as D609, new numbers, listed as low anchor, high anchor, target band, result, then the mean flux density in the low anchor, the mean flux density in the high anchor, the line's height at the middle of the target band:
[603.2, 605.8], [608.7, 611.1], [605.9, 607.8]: -0.010 mag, 17.6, 17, 17.4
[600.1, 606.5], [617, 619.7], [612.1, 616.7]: 0.026 mag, 17.5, 16.9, 17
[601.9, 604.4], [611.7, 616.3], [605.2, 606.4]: -0.011 mag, 17.6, 16.7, 17.4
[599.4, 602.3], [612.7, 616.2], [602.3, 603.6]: -0.029 mag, 17.4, 16.8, 17.3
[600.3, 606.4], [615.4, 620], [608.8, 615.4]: 0.005 mag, 17.5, 16.7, 17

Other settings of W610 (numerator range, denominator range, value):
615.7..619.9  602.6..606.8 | 0.94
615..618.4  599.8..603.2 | 0.95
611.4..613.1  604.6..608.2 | 0.95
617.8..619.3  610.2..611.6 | 0.99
